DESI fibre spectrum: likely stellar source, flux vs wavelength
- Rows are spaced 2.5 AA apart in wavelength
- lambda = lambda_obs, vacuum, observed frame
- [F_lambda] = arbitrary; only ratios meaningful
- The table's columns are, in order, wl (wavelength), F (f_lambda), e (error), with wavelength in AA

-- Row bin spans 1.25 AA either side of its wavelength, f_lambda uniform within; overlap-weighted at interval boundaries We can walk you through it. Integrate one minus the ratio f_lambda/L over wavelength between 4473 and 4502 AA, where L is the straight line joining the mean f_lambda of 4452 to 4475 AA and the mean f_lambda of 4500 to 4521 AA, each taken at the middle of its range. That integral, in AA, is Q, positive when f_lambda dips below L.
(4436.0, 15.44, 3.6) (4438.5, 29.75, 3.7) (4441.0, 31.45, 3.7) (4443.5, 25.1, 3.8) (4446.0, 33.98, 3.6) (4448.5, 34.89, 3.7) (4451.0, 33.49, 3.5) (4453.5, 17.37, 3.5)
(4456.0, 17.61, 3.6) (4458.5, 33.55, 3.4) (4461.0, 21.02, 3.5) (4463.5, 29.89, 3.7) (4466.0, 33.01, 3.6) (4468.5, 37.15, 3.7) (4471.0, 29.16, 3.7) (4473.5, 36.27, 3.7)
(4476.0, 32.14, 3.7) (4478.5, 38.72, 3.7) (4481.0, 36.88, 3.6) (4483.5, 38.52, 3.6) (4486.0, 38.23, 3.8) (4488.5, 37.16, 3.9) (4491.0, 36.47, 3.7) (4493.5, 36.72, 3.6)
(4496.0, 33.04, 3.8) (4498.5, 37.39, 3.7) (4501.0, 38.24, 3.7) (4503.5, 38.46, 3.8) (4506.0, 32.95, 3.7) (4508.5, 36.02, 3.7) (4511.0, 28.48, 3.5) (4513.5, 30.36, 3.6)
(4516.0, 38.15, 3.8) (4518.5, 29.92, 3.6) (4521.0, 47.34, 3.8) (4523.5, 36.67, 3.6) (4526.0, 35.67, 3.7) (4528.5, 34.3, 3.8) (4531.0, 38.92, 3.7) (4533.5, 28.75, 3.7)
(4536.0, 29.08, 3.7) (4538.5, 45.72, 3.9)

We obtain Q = -4.57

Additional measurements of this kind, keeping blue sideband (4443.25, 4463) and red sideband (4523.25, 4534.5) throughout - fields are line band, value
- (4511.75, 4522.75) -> -0.8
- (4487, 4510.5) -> -3.1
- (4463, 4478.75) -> -2.5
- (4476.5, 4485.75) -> -2.3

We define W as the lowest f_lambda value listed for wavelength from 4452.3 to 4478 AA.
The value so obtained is 17.37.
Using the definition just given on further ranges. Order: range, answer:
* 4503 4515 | 28.48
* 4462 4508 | 29.16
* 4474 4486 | 32.14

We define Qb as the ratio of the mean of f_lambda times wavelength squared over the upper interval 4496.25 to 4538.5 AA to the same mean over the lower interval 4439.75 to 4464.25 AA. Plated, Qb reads 1.31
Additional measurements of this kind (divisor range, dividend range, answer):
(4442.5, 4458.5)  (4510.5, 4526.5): 1.33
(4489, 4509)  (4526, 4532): 1.02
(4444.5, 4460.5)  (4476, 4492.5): 1.35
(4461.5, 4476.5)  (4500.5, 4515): 1.07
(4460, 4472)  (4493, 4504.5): 1.23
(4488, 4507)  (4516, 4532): 1.04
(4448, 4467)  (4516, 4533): 1.39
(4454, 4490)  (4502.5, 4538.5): 1.10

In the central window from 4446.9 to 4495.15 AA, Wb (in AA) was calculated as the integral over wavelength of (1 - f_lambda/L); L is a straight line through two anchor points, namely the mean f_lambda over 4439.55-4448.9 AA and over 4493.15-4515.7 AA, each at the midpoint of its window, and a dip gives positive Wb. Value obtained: 0.25 AA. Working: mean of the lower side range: 31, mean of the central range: 32.6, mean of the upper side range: 34.7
